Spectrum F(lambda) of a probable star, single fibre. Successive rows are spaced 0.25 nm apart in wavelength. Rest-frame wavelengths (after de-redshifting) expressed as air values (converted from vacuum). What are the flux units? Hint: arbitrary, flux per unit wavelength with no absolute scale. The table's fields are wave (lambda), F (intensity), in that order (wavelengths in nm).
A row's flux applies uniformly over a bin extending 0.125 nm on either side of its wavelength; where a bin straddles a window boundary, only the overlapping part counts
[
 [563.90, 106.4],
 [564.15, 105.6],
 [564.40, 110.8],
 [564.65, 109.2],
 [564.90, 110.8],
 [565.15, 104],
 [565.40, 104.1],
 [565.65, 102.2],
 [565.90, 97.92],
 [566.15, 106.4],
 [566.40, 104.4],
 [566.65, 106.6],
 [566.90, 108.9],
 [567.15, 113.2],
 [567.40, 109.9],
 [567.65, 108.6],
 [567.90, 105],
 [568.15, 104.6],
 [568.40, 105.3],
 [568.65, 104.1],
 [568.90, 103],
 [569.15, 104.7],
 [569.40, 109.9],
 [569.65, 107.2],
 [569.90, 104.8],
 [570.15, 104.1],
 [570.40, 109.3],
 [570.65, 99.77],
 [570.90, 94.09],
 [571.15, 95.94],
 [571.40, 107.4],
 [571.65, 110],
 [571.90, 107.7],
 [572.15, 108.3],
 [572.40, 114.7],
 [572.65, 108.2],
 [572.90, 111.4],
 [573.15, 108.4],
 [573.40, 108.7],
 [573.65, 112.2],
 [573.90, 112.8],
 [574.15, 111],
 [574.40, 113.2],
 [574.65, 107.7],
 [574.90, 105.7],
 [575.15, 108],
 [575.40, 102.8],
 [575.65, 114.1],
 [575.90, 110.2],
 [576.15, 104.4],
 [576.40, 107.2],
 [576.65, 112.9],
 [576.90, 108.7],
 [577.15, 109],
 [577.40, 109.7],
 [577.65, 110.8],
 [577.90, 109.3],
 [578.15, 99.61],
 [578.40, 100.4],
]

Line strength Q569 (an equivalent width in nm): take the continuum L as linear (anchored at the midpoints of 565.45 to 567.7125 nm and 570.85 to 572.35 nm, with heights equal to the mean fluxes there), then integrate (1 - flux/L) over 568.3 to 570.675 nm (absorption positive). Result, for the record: 0.00 nm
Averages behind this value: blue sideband 106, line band 105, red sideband 105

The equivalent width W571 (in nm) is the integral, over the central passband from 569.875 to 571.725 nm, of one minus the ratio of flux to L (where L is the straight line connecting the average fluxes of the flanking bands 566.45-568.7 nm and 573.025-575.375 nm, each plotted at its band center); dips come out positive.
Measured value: 0.09 nm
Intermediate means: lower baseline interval 107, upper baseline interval 109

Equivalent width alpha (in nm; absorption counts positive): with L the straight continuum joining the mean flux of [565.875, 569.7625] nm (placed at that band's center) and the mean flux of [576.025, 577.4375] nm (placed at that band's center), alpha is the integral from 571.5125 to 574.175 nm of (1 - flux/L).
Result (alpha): -0.065 nm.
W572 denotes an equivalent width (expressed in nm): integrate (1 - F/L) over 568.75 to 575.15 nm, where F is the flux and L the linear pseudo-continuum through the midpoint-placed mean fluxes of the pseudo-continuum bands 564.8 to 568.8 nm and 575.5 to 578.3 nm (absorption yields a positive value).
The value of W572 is 0.01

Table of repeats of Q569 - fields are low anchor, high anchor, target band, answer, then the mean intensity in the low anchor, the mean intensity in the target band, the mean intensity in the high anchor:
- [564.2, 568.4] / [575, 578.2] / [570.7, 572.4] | 0.05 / 107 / 105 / 108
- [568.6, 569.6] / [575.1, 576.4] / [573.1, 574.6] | -0.05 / 106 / 111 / 108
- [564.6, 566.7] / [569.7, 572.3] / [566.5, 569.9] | -0.07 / 105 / 107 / 104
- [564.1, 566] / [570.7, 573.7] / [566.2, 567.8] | -0.04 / 106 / 108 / 107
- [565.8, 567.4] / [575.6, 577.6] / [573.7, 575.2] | -0.02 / 107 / 110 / 109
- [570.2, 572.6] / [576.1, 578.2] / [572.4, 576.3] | -0.09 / 105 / 109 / 108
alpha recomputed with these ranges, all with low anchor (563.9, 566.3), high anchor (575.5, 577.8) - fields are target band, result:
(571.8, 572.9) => -0.02 nm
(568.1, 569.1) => 0.02 nm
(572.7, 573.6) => -0.01 nm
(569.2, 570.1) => 0.00 nm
